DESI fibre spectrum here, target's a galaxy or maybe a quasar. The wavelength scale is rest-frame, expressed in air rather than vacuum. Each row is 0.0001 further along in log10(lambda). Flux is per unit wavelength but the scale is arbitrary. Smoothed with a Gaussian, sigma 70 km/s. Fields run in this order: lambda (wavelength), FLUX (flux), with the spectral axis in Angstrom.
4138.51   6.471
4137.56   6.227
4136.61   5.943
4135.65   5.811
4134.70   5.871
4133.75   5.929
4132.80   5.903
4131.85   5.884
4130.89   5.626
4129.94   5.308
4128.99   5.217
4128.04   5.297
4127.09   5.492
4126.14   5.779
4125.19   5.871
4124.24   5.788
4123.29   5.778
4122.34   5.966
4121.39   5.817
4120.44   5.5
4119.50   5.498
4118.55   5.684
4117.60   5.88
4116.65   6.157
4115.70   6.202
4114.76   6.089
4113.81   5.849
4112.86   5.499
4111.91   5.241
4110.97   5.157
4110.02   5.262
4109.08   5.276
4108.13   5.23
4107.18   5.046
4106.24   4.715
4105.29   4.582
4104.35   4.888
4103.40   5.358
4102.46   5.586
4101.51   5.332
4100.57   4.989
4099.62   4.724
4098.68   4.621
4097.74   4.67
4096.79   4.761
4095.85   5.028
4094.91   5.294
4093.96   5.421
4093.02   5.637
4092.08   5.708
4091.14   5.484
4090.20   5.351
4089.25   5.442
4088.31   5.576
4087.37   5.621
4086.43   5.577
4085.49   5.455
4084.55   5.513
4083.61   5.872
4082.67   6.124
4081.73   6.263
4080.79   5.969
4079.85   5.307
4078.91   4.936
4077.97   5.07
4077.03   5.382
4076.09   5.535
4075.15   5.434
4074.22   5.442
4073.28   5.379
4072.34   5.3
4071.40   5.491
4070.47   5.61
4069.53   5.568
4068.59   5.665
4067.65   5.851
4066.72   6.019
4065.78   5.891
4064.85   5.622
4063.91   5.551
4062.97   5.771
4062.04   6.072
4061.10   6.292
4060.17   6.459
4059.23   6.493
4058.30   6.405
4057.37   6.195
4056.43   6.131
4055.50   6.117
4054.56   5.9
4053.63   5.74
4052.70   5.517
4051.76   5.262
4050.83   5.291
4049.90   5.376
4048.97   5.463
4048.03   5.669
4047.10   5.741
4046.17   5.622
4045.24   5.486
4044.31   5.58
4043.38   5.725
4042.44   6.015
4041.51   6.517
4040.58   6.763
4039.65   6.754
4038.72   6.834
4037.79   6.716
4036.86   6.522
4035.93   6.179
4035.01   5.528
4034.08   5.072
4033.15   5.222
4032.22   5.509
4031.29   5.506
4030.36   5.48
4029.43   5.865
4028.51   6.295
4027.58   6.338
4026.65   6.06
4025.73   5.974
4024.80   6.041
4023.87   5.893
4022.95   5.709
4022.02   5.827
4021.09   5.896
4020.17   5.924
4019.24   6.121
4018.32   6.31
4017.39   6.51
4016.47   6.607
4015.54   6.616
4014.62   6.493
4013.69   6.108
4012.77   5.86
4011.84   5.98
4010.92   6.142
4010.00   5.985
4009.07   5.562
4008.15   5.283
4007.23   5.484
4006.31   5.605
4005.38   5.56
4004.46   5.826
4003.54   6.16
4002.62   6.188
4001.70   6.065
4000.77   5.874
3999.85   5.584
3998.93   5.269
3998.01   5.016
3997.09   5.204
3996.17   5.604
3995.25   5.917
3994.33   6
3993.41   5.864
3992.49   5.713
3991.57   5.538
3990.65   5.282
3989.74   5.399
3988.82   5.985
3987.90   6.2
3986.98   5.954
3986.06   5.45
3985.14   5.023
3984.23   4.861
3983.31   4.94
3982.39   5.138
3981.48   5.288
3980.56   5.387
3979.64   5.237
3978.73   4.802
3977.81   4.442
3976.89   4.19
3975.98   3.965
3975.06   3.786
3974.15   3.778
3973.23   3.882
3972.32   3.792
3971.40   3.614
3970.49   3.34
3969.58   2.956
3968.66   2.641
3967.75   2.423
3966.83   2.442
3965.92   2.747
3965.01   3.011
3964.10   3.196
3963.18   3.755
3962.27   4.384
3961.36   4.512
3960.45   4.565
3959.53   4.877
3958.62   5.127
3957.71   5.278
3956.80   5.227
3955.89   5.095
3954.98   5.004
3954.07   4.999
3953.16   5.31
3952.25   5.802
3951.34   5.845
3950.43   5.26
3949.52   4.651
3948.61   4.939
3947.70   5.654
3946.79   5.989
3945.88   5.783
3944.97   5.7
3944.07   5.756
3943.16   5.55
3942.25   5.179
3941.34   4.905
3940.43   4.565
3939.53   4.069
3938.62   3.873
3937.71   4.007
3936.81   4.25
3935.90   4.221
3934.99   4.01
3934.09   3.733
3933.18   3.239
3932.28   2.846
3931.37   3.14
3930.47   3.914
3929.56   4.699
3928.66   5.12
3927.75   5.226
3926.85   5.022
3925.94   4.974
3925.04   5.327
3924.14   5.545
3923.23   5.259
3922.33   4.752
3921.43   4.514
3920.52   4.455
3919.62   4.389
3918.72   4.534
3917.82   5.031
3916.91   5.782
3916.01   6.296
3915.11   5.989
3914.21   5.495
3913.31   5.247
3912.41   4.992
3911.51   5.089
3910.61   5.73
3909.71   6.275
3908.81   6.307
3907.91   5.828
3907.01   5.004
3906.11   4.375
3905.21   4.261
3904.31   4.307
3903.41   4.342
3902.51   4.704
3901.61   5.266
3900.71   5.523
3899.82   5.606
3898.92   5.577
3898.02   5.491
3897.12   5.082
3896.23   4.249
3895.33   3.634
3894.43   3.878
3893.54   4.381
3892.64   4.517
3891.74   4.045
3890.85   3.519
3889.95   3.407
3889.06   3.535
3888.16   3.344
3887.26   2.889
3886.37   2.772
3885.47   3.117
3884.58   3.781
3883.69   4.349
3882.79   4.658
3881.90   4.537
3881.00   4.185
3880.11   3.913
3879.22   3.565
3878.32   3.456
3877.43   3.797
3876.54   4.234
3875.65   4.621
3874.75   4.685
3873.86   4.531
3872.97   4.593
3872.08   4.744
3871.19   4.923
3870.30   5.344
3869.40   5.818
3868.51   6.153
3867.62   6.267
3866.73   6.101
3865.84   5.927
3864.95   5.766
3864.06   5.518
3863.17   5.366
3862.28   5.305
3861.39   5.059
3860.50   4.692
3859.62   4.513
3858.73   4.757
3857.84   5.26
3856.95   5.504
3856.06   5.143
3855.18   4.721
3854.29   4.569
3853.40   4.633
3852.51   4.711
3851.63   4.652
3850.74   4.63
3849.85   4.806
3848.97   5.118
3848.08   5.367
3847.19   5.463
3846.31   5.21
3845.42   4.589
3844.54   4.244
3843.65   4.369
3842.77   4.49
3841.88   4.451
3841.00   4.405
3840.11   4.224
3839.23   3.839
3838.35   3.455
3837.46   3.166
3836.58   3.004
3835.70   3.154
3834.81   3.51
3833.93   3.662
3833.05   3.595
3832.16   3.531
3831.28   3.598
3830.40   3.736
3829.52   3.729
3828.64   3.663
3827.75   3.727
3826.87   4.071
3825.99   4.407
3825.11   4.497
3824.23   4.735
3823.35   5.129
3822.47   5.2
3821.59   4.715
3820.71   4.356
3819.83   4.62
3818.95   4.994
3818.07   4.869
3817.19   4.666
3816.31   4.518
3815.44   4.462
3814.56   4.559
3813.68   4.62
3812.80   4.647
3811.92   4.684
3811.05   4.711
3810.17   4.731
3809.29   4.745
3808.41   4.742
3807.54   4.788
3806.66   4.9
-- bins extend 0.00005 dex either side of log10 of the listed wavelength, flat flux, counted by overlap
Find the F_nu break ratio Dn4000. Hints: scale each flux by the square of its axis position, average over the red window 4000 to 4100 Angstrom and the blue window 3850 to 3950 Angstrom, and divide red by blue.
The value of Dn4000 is 1.3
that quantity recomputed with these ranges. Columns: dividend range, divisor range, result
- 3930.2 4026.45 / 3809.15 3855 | 1.24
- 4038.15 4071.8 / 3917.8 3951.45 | 1.33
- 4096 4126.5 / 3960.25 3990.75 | 1.34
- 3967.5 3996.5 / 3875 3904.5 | 1.19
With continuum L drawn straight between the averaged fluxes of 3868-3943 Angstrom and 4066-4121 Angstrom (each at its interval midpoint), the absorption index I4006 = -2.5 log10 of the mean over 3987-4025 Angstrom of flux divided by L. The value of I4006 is -0.16 mag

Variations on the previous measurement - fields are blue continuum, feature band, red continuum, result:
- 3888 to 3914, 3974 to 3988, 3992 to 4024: 0.15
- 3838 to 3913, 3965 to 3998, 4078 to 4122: 0.09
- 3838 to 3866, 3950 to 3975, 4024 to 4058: 0.29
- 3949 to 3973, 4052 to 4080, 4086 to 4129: -0.13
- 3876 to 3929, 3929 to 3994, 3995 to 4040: 0.16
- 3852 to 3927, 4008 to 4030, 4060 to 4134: -0.16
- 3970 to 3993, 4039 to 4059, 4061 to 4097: -0.10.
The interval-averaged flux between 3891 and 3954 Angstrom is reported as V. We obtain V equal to 4.9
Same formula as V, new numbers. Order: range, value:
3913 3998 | 4.75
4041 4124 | 5.58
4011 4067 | 5.97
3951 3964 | 4.93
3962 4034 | 5.22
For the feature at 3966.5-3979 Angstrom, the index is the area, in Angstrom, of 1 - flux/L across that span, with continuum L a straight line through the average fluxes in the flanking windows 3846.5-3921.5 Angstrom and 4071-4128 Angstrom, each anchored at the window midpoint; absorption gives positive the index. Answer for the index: 3.69 Angstrom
